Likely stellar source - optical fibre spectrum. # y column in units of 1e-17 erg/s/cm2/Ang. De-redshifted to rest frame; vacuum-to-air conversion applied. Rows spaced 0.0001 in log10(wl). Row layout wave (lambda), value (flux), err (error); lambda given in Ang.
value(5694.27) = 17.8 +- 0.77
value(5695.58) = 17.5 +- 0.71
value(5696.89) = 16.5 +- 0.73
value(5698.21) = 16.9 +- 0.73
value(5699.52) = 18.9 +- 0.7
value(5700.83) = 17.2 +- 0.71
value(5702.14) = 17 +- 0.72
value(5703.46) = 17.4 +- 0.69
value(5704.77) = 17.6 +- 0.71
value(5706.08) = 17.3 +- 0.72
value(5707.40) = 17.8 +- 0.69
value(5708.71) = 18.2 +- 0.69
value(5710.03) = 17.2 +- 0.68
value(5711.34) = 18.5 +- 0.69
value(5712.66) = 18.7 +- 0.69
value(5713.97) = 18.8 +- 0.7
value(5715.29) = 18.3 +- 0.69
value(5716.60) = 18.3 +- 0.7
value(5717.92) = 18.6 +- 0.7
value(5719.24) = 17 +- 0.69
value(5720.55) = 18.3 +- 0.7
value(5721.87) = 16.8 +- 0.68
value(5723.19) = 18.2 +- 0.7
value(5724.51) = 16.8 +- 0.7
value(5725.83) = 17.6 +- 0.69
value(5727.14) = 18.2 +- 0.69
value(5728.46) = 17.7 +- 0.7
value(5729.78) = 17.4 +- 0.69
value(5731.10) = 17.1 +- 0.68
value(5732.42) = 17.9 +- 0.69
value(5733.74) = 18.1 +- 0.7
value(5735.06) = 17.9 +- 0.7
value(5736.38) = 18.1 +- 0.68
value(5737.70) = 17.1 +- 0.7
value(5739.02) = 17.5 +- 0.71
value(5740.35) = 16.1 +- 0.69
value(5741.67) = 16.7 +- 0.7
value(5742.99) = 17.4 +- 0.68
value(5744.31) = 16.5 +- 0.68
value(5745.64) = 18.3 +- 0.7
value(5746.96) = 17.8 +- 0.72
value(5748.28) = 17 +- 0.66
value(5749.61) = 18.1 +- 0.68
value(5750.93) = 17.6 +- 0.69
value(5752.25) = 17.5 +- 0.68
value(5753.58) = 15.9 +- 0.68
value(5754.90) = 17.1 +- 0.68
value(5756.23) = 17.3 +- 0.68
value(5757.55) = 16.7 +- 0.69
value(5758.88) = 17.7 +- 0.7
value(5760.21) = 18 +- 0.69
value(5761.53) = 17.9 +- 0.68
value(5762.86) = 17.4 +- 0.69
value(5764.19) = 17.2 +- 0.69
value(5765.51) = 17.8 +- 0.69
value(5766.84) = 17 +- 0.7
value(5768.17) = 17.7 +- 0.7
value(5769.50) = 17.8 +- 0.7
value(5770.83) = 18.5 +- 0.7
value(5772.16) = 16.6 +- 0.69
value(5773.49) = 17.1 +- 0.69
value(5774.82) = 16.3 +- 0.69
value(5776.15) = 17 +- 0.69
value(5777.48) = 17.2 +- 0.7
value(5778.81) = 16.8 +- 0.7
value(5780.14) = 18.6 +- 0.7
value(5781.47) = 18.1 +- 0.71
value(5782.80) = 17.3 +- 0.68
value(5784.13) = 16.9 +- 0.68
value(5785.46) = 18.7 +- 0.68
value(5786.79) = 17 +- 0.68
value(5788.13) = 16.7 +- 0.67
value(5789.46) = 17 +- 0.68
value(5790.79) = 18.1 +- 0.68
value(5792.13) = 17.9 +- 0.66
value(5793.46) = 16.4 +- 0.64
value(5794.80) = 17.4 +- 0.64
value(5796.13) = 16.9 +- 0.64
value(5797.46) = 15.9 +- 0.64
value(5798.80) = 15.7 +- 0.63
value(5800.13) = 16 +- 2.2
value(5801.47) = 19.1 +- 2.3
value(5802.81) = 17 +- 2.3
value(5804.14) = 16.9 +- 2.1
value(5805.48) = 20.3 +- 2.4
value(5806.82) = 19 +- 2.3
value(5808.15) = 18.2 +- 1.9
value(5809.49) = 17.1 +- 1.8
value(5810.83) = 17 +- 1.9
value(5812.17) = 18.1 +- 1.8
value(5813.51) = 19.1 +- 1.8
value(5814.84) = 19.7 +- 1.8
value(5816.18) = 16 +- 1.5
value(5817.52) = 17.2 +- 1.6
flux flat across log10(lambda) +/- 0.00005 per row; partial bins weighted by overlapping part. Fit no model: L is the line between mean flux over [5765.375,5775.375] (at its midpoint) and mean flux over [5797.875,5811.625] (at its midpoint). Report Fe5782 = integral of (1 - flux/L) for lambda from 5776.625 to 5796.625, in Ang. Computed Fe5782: 0.1 Ang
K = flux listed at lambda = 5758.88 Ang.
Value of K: 17.7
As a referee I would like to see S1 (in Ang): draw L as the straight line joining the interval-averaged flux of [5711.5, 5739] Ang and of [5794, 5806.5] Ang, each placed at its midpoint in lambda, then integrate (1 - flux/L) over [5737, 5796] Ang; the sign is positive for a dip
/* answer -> 0.7 Ang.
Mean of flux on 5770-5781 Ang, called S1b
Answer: 17.3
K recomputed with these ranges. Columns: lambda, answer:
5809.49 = 17.1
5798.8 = 15.7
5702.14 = 17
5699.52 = 18.9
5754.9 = 17.1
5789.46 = 17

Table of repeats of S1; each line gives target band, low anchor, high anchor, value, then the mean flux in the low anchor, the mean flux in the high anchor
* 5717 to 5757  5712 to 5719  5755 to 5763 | 1.13 Ang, 18.4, 17.5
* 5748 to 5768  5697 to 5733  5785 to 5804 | 0.04 Ang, 17.7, 17.1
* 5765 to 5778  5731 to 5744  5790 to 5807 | 0.06 Ang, 17.4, 17.4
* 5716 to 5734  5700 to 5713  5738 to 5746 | -0.38 Ang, 17.7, 17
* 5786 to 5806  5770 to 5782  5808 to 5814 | 0.47 Ang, 17.4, 17.8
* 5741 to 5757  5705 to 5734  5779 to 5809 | 0.40 Ang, 17.8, 17.5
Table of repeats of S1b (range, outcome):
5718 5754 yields 17.5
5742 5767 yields 17.4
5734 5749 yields 17.3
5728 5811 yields 17.4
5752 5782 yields 17.3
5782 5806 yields 17.3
